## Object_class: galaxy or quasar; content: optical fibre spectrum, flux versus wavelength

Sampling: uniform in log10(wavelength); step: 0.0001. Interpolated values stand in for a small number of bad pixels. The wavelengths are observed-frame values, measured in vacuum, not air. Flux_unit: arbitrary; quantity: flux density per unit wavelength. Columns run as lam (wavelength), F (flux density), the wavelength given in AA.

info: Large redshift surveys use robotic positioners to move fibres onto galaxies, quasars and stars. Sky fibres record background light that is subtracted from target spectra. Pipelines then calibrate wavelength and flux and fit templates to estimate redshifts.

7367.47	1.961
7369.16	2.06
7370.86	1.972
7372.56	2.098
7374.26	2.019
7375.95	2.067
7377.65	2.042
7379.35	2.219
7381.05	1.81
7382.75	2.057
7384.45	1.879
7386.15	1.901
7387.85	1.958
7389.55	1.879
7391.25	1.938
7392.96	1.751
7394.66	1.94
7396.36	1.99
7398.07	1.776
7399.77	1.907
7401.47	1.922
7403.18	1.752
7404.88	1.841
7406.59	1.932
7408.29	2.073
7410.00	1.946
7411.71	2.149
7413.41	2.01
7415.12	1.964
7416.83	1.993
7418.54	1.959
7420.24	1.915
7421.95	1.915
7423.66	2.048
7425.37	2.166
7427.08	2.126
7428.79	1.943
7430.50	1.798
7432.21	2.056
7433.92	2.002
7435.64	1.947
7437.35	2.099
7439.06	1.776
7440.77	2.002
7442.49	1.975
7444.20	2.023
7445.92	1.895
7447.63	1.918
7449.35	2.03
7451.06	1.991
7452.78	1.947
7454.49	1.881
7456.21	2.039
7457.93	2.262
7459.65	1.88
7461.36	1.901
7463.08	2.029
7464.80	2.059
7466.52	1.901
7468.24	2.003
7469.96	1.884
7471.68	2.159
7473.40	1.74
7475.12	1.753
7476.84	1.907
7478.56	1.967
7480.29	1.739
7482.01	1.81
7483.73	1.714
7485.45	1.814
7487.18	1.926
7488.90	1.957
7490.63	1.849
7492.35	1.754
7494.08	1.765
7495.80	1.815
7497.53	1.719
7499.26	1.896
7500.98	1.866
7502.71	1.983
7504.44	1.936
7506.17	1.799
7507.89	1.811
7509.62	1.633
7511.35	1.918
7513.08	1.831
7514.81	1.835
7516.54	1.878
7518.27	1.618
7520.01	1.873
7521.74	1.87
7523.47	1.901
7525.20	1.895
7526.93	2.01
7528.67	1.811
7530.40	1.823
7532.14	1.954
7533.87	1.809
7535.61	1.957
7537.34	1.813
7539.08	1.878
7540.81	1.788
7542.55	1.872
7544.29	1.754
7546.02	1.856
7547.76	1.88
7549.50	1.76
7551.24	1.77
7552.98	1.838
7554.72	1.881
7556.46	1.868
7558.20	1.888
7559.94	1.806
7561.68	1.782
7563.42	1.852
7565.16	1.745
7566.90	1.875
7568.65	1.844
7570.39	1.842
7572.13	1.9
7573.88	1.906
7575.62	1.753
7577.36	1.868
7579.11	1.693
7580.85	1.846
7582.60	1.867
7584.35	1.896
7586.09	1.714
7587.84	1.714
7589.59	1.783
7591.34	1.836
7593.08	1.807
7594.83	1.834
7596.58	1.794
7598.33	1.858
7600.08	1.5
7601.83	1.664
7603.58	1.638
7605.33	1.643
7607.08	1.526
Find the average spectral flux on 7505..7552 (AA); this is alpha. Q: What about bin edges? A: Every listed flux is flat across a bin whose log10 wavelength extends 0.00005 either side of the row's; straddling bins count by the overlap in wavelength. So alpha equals 1.84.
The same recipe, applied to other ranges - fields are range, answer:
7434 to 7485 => 1.94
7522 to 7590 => 1.84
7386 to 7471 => 1.96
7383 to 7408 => 1.89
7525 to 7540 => 1.88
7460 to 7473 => 1.98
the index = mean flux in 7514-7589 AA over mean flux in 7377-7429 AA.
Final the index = 0.9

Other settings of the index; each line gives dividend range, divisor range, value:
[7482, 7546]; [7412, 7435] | 0.92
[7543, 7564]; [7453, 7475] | 0.93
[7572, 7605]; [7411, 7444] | 0.89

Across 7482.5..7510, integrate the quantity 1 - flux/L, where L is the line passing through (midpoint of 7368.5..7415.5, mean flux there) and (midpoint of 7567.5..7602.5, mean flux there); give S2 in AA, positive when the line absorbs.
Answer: 0.60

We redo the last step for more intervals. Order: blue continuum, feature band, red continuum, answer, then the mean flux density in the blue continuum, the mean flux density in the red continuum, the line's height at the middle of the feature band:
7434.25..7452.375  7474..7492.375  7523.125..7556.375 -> 0.78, 1.97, 1.85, 1.92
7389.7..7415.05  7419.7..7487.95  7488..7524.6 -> -2.51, 1.92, 1.83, 1.88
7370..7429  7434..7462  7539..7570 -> -0.73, 1.97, 1.83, 1.92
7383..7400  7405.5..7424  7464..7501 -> -0.97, 1.9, 1.86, 1.89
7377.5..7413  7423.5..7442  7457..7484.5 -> -0.64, 1.94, 1.92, 1.93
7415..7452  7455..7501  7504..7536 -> 0.46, 1.98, 1.85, 1.91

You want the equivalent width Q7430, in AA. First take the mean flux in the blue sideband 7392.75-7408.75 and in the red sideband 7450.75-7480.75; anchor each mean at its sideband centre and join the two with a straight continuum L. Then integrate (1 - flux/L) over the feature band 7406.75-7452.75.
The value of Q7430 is -1.72 AA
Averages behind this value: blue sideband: 1.89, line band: 1.99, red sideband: 1.95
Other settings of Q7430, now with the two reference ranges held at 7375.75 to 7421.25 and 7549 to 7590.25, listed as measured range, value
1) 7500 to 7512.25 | 0.1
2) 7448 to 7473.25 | -1.2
